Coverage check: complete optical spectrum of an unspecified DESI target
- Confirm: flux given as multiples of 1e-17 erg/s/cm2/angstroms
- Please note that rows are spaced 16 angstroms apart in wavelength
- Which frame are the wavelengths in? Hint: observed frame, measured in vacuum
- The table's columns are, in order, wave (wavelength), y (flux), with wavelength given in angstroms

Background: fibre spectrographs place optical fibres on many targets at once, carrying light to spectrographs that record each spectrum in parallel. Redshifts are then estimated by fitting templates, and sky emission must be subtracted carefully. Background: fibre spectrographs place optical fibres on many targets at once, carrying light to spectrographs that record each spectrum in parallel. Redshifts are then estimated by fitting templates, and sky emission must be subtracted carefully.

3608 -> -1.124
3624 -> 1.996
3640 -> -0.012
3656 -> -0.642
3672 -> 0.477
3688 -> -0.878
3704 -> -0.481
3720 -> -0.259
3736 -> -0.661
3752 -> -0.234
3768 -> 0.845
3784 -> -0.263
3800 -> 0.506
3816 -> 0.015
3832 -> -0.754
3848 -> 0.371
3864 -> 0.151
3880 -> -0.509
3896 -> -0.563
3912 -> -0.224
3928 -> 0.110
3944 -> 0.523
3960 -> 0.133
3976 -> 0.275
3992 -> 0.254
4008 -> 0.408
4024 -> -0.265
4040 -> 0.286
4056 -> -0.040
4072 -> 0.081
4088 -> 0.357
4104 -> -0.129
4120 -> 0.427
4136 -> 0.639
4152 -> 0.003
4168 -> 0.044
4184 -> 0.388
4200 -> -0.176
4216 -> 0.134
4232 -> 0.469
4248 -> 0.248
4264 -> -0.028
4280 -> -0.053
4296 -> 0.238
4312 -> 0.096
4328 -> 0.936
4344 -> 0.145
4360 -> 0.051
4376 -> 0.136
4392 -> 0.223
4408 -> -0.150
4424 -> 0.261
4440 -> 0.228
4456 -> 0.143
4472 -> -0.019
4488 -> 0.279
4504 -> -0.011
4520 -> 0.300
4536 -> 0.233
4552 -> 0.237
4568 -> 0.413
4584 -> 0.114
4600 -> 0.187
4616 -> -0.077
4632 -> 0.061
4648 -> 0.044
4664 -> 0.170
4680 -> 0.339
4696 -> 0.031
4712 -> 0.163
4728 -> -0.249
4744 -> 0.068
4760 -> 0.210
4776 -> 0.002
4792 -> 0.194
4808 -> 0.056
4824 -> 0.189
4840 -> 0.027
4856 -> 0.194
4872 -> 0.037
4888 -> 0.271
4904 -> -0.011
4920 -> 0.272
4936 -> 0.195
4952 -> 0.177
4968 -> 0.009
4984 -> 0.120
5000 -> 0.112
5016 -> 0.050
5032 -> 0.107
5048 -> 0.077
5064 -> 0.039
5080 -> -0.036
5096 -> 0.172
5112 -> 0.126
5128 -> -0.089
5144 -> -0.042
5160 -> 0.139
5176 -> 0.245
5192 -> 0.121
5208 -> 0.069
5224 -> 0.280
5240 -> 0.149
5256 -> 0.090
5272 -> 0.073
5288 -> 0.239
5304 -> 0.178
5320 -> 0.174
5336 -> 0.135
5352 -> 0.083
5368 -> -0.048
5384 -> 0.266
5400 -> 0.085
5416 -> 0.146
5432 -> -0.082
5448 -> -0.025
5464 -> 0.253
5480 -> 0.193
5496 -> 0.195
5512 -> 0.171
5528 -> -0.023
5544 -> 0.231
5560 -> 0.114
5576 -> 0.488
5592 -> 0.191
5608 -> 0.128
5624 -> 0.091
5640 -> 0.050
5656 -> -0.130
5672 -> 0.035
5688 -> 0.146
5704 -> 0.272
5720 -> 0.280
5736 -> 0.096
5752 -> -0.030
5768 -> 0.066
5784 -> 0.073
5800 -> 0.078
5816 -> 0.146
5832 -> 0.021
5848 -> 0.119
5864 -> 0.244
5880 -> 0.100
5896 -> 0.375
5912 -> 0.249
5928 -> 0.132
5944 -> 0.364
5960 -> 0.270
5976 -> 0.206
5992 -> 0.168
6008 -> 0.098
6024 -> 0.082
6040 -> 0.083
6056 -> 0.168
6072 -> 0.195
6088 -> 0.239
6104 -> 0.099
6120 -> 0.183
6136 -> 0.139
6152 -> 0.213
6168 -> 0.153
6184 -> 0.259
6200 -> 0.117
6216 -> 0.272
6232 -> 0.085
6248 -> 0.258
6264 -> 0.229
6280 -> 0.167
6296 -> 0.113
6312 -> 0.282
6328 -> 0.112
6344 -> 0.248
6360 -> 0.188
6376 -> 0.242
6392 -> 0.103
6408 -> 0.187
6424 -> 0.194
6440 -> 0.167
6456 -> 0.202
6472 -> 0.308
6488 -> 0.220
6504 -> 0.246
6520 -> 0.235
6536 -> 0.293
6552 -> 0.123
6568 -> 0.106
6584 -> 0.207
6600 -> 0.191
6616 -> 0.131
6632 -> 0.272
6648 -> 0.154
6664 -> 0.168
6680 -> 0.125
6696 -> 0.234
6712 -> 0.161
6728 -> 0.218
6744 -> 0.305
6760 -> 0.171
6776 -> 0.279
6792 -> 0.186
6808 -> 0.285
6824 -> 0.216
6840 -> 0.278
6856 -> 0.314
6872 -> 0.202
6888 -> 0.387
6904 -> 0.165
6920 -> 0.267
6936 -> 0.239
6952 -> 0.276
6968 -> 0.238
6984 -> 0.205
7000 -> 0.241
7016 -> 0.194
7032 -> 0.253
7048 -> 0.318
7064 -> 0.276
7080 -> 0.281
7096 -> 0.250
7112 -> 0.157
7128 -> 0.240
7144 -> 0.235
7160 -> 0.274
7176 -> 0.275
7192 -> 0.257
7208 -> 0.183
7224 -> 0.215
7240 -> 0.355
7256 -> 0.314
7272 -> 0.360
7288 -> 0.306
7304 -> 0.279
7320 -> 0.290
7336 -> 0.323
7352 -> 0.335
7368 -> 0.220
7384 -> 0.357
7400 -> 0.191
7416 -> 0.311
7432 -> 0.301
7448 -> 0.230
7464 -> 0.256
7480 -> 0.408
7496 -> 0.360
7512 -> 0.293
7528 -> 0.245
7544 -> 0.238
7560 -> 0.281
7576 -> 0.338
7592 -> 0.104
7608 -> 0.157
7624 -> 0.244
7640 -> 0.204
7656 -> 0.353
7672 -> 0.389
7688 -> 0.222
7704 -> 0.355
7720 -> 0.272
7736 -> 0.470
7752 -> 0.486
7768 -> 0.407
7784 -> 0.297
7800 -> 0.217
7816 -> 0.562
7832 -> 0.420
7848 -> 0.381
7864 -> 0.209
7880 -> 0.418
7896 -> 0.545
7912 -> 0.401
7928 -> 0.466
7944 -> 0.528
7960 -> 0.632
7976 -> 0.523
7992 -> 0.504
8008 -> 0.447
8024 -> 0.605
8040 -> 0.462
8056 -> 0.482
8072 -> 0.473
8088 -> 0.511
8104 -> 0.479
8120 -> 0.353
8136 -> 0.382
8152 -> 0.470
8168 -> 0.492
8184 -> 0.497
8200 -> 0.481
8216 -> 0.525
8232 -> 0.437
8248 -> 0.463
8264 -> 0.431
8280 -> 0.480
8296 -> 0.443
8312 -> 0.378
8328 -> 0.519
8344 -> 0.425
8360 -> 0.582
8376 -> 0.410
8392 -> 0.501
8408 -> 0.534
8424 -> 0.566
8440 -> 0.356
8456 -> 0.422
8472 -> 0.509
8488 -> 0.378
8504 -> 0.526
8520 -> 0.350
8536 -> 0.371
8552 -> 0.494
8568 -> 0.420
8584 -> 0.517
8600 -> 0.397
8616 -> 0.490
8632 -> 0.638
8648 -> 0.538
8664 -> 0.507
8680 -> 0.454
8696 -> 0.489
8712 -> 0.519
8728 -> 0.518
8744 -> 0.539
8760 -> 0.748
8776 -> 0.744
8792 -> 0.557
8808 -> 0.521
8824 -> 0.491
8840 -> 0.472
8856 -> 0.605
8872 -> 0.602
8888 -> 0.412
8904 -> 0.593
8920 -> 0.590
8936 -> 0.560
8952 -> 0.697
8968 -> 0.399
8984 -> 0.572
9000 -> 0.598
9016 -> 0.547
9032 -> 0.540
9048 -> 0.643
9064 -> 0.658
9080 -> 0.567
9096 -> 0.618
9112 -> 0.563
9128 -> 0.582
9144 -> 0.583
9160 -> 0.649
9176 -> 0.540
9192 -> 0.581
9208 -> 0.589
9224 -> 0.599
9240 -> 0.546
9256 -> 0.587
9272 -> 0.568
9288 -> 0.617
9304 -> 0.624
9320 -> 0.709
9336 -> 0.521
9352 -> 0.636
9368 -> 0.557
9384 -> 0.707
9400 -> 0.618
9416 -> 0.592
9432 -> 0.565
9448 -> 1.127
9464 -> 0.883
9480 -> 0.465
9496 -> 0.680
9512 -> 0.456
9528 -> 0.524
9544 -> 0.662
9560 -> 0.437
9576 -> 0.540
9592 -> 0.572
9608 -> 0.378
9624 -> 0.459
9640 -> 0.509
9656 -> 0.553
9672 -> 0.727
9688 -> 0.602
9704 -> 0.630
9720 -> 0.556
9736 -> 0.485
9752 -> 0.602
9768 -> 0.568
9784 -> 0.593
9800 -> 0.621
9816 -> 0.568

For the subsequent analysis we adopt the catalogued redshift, 0.98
